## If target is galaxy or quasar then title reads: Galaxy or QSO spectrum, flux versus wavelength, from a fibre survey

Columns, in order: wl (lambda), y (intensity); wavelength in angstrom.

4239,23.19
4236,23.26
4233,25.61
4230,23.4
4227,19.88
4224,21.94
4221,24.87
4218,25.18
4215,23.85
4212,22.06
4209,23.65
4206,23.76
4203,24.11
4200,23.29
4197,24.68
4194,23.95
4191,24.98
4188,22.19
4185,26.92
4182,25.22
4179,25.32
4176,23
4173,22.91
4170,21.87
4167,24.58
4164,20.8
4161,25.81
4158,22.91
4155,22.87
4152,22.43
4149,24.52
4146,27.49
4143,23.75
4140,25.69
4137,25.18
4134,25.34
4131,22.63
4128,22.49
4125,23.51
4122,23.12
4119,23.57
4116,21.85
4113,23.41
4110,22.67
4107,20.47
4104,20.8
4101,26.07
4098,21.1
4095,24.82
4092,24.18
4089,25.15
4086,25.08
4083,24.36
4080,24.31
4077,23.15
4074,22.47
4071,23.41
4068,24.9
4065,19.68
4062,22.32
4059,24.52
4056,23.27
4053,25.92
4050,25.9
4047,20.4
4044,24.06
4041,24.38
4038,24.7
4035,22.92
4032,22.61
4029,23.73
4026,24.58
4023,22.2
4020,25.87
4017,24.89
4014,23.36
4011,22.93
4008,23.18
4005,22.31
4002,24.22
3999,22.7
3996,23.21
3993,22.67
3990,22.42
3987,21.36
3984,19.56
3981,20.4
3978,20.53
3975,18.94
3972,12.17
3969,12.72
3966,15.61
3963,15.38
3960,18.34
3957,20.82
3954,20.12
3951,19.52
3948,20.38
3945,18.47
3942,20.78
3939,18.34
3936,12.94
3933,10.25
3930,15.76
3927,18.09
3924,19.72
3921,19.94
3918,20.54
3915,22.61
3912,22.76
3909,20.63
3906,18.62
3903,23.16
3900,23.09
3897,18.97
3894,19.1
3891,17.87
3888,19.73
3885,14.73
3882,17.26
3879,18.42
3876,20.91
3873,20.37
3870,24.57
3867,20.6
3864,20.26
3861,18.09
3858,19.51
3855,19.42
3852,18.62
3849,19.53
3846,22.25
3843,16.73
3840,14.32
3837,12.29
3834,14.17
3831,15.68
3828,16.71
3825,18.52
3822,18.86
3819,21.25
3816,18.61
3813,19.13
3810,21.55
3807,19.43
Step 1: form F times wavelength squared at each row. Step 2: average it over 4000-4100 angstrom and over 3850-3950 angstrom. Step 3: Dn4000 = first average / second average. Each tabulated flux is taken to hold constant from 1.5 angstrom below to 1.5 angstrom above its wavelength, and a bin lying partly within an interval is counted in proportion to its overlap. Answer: 1.33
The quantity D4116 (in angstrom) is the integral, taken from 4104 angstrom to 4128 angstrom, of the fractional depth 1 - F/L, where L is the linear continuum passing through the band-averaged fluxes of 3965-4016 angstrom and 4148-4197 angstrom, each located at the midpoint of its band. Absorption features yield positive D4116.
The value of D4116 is 0.3 angstrom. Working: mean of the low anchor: 20.6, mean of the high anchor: 23.8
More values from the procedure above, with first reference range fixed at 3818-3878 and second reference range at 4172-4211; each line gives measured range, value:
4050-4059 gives -1.2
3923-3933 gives 1.6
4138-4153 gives -0.9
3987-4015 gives -2.4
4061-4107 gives -2.0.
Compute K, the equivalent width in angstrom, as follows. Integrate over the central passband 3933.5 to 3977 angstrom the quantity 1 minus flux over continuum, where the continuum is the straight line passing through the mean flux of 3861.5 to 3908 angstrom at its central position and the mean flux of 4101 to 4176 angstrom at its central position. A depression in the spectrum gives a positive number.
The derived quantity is 7.3 angstrom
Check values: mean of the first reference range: 19.8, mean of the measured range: 17.3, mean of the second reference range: 23.4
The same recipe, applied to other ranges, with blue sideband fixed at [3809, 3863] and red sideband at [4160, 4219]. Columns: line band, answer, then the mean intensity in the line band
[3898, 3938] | 0.6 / 19.1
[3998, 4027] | -3.7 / 23.6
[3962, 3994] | 3.3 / 18.3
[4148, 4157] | 0.0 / 23.2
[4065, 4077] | -0.6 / 23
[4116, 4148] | -1.7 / 24.2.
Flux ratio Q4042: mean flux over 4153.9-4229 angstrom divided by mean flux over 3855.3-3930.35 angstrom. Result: 1.19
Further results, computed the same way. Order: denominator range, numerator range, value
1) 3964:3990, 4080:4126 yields 1.31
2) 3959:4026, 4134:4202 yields 1.16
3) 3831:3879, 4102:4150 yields 1.26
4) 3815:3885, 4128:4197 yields 1.30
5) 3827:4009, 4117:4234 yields 1.25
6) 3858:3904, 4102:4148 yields 1.19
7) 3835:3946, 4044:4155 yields 1.25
